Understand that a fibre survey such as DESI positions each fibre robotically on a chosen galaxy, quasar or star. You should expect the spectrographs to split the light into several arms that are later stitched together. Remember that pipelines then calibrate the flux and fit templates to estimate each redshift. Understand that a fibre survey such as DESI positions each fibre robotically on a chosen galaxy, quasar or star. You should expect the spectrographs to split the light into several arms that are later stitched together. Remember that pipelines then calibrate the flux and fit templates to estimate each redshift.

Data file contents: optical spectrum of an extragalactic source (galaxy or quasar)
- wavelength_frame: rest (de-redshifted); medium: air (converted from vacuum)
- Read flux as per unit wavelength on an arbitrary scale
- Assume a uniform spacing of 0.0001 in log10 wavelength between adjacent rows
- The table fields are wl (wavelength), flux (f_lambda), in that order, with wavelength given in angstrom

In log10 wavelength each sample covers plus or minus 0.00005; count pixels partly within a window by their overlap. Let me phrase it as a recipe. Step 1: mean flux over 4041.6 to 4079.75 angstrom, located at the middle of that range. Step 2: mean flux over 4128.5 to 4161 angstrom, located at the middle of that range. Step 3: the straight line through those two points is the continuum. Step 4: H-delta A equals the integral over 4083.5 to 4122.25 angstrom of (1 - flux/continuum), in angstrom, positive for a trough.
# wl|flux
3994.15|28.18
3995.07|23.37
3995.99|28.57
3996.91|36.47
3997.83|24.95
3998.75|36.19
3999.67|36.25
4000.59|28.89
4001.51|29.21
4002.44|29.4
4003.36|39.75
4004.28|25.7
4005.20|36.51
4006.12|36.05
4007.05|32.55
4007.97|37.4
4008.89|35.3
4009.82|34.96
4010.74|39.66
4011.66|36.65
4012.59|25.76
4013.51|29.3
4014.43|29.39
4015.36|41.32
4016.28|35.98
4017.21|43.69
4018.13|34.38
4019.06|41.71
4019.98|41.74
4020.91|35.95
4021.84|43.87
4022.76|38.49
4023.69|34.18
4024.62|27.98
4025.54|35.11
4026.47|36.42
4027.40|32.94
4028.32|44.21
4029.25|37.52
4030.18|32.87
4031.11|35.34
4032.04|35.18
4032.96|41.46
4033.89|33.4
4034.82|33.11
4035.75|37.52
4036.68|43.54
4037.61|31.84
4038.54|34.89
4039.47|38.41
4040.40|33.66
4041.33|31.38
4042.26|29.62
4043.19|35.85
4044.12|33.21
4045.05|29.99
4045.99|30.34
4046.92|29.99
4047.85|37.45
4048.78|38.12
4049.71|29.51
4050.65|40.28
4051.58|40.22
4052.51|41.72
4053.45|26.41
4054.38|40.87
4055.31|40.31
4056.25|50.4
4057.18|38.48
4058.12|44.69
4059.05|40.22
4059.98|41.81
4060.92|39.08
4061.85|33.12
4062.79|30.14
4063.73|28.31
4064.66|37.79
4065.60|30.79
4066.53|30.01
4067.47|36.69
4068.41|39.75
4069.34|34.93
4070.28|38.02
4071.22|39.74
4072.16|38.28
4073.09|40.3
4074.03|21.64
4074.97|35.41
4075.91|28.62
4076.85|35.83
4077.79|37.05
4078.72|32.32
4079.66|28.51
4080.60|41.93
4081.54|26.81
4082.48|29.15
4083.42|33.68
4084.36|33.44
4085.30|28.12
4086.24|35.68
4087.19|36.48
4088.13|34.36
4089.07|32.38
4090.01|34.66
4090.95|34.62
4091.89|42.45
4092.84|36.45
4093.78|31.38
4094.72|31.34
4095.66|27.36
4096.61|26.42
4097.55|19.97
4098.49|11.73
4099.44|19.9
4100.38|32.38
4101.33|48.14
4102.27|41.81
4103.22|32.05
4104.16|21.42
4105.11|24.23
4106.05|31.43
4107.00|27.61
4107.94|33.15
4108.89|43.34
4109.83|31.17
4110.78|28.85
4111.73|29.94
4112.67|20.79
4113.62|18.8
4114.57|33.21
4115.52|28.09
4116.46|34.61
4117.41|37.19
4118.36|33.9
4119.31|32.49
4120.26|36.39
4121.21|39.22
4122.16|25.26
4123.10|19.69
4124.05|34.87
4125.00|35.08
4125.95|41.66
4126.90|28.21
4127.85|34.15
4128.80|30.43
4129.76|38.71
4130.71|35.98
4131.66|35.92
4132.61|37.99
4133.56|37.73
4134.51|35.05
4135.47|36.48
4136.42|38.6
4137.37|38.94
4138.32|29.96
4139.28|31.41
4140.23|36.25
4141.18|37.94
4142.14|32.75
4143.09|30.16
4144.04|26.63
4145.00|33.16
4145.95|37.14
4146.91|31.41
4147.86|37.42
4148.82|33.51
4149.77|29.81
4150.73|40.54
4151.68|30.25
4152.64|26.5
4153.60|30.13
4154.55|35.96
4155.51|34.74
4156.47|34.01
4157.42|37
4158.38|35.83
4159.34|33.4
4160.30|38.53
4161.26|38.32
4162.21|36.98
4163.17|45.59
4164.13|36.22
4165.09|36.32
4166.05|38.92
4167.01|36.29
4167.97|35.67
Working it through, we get 4.0 angstrom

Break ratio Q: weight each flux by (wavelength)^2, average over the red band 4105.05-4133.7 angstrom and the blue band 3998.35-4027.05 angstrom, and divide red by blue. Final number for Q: 1.0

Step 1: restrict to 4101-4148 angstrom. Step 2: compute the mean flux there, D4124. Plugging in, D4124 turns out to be 33.1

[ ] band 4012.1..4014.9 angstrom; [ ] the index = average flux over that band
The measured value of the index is 28.2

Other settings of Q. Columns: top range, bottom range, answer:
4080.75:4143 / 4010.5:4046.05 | 0.95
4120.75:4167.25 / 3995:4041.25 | 1.05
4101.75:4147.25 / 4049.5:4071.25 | 0.91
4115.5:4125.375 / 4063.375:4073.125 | 0.93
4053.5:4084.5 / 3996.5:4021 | 1.06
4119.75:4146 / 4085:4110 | 1.10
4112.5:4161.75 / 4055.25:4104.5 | 1.02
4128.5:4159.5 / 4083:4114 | 1.14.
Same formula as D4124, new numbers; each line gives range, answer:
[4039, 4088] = 35.1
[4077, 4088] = 33.1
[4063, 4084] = 33.8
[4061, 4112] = 32.5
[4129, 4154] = 34.2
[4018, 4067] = 36.2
